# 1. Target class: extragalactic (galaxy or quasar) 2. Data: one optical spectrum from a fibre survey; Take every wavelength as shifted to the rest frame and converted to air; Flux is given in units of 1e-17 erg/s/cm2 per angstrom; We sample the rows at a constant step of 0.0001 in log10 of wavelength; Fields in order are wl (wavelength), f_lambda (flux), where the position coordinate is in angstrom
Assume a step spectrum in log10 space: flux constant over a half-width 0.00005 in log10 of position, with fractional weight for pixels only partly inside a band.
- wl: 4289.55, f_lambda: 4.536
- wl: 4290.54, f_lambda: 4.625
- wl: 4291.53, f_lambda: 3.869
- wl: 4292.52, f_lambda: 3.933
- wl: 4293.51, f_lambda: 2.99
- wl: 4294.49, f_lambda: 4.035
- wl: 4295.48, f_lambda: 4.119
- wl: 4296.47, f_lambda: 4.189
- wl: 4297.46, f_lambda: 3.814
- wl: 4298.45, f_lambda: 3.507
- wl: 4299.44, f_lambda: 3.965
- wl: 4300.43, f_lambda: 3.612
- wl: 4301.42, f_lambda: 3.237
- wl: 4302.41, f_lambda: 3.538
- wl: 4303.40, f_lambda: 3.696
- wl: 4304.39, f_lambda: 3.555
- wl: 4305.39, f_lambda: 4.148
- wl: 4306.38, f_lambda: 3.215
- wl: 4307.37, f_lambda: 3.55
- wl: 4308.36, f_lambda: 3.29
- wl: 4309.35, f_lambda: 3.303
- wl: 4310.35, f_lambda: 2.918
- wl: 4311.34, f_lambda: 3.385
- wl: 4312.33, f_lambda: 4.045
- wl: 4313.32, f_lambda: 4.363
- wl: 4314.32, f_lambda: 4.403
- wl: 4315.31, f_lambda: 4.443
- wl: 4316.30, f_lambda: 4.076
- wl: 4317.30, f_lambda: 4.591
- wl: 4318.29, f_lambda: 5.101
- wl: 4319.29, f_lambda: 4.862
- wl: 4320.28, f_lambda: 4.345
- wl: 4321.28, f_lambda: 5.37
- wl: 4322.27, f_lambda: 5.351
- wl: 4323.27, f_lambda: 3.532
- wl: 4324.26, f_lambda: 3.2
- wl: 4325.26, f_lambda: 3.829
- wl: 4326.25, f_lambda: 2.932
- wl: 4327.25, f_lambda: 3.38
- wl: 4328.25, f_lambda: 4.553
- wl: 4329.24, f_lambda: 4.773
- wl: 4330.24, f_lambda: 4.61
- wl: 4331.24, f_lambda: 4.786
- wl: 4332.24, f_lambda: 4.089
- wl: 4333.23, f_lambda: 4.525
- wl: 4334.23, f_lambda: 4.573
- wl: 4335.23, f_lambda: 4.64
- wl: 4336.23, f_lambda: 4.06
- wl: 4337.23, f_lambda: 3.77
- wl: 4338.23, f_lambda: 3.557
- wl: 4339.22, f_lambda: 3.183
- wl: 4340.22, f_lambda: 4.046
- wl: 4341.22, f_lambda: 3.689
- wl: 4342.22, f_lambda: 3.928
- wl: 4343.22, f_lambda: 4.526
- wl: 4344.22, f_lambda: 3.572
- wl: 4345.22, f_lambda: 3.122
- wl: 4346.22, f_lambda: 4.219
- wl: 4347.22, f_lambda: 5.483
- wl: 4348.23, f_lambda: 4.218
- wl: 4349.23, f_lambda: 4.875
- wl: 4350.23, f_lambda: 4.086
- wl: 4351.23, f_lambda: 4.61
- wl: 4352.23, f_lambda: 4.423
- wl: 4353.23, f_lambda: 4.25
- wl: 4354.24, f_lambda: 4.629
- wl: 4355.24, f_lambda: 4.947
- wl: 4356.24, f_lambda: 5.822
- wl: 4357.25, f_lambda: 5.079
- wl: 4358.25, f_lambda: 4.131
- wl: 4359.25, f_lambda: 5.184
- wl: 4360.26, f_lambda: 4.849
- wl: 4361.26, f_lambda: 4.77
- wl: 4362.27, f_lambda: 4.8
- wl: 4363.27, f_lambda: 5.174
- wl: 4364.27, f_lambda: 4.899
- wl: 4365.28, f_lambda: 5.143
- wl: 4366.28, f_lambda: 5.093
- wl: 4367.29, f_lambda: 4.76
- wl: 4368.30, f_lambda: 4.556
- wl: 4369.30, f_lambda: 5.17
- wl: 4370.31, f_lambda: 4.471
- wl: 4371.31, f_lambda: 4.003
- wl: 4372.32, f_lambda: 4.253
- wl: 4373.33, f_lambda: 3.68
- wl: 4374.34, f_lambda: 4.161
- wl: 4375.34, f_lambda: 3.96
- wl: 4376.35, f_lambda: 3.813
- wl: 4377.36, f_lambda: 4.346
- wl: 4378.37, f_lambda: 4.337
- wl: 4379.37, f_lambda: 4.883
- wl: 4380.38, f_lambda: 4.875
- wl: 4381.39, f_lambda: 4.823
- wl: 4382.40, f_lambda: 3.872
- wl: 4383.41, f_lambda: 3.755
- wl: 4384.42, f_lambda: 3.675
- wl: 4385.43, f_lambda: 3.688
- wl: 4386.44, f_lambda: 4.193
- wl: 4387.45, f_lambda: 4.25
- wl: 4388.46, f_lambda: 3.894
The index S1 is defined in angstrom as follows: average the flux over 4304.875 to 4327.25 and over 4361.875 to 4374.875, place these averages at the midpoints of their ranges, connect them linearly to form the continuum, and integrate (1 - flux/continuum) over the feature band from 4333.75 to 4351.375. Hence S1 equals 0.85 angstrom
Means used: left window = 4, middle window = 4.11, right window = 4.63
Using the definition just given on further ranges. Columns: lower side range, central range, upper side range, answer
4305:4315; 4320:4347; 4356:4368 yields 0.9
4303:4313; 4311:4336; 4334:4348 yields -3.7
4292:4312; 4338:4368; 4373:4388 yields -4.1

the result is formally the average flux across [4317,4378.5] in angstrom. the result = 4.4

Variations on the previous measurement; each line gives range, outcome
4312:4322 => 4.59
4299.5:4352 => 4.05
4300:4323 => 4.01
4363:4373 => 4.72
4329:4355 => 4.24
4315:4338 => 4.31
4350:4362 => 4.75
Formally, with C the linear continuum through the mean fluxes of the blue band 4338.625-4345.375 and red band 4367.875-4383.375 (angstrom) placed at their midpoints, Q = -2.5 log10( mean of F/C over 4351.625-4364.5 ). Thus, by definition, -0.20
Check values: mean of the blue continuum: 3.76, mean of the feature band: 4.84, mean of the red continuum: 4.33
